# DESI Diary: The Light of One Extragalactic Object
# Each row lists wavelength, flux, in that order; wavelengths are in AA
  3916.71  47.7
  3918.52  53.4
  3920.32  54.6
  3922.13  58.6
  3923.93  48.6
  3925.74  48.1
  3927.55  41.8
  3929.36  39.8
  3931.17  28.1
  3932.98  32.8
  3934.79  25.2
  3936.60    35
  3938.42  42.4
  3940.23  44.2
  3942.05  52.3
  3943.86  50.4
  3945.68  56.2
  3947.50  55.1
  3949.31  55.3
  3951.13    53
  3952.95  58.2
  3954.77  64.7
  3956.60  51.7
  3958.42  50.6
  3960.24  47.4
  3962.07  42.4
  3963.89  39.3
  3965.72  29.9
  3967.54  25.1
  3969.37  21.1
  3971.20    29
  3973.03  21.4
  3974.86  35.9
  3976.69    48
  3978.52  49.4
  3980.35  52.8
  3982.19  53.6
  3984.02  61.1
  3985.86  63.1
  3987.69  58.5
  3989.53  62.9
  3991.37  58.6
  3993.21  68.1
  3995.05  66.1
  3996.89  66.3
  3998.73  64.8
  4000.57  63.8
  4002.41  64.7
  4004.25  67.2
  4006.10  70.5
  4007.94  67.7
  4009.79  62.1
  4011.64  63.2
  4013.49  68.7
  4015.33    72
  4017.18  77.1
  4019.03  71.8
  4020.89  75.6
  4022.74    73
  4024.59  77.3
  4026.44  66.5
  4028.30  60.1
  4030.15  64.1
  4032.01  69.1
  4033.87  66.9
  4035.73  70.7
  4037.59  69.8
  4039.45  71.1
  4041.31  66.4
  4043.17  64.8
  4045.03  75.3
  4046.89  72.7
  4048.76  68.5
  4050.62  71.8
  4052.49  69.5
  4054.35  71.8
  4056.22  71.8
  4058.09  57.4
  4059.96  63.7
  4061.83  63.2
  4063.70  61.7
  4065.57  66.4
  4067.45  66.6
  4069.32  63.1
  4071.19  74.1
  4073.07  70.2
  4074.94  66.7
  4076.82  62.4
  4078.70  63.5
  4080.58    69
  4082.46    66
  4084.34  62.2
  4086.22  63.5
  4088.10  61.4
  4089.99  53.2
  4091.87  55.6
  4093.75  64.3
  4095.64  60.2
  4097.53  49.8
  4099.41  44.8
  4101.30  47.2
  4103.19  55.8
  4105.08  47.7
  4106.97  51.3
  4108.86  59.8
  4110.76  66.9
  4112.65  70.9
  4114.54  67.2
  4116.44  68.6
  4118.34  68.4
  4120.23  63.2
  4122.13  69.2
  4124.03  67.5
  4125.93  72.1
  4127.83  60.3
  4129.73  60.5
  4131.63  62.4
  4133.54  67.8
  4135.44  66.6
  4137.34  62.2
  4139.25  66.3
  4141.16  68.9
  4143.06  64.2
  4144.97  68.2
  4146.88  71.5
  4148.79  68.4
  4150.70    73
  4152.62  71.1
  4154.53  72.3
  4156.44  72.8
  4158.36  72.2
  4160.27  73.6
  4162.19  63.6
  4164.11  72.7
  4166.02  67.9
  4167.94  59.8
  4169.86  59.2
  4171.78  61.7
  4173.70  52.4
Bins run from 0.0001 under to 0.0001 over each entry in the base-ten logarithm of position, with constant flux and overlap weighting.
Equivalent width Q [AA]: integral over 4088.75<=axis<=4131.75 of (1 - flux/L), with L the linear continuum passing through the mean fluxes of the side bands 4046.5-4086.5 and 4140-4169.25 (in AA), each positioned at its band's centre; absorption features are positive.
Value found 4.8 AA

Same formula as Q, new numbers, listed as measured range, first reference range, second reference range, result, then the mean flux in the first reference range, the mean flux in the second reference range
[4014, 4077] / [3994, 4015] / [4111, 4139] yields -2.40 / 66.1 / 66.2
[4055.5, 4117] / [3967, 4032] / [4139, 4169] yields 3.12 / 59.6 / 69.2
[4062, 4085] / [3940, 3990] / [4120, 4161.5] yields -2.22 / 47.5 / 68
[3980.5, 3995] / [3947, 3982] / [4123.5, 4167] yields -4.27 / 43.8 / 68.1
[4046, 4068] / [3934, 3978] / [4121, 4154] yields -4.15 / 43.2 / 67.1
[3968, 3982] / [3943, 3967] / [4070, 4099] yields 3.95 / 49.9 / 62.5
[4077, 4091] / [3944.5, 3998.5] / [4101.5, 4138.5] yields -0.60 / 50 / 63.3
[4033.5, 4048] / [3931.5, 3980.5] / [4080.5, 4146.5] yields -4.50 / 43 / 62.1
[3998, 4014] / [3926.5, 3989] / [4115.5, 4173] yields -4.85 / 44.7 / 67.1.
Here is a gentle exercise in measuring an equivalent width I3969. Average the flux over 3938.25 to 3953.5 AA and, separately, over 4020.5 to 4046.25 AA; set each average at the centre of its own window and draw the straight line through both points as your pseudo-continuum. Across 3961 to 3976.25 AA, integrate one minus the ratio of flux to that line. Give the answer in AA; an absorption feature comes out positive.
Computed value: 6.83 AA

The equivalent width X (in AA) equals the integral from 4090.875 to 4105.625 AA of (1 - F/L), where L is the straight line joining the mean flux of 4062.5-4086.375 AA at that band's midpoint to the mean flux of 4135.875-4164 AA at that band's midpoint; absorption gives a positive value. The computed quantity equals 3.0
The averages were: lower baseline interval 65.8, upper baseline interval 69.2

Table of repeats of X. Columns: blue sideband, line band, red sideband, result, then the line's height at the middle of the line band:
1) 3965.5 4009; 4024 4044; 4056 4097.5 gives -3.1 AA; 58.6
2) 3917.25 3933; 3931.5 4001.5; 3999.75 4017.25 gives 9.8 AA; 56.5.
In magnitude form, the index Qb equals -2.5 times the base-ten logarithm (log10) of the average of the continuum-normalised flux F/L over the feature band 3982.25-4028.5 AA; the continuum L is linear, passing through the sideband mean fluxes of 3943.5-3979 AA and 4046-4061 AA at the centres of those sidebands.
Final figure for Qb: -0.197 mag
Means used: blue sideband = 44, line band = 66.7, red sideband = 68.3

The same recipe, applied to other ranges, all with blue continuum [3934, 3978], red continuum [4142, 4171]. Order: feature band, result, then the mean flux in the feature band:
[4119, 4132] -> -0.009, 65.3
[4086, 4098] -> 0.039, 58.3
